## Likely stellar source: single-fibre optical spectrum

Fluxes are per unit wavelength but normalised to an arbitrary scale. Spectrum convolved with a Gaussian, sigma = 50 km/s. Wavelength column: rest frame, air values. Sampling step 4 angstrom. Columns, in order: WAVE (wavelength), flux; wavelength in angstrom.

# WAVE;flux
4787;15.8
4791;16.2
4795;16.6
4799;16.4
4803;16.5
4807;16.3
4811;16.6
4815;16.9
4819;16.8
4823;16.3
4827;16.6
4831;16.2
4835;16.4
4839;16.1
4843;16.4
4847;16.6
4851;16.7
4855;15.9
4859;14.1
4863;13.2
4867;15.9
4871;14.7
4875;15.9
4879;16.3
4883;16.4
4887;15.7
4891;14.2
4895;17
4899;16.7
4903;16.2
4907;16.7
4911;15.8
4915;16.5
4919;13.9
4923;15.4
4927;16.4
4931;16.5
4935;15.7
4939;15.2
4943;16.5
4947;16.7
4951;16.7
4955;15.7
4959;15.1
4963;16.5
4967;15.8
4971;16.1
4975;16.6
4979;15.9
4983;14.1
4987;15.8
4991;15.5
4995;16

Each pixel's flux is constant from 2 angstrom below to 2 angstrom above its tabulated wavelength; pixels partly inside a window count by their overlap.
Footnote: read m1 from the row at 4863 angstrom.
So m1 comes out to 13.2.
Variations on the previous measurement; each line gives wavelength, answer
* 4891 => 14.2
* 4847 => 16.6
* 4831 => 16.2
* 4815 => 16.9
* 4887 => 15.7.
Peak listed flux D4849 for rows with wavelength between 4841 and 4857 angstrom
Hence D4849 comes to 16.7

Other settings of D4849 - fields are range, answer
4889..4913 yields 17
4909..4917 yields 16.5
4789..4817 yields 16.9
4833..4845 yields 16.4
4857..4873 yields 15.9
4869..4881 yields 16.3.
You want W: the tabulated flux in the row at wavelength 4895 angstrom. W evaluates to 17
